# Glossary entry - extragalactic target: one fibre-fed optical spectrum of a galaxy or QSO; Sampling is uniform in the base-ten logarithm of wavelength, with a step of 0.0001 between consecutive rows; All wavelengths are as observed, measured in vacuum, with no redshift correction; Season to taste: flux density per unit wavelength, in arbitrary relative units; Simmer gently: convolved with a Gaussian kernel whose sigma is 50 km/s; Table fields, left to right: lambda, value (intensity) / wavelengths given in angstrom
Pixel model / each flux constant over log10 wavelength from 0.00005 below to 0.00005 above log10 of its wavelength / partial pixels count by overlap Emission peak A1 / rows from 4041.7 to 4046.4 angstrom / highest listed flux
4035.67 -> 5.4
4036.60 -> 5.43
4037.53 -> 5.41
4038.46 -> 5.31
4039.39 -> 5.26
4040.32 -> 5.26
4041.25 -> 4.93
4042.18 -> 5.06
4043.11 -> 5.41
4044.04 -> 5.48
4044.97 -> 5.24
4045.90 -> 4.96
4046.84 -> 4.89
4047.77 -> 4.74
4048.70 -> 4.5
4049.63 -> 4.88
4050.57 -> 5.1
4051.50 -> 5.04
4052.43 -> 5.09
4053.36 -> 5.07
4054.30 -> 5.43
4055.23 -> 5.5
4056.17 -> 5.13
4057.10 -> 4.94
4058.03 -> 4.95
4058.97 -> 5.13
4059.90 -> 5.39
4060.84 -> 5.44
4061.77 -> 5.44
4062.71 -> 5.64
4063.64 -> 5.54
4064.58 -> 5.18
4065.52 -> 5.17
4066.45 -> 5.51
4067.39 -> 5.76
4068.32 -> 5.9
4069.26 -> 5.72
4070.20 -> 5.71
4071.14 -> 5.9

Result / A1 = 5.48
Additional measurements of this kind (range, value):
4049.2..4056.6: 5.5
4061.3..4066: 5.64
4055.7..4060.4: 5.39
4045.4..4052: 5.1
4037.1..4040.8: 5.41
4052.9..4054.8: 5.43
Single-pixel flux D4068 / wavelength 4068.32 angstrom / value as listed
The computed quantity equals 5.9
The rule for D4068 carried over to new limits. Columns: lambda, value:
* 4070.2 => 5.71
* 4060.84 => 5.44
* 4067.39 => 5.76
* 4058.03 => 4.95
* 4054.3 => 5.43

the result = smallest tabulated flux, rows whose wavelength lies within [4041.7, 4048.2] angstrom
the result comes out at 4.74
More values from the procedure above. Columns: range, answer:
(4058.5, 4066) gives 5.13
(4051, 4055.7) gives 5.04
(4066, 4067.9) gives 5.51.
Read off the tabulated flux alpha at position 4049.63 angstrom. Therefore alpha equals 4.88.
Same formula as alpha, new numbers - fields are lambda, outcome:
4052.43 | 5.09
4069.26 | 5.72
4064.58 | 5.18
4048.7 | 4.5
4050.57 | 5.1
